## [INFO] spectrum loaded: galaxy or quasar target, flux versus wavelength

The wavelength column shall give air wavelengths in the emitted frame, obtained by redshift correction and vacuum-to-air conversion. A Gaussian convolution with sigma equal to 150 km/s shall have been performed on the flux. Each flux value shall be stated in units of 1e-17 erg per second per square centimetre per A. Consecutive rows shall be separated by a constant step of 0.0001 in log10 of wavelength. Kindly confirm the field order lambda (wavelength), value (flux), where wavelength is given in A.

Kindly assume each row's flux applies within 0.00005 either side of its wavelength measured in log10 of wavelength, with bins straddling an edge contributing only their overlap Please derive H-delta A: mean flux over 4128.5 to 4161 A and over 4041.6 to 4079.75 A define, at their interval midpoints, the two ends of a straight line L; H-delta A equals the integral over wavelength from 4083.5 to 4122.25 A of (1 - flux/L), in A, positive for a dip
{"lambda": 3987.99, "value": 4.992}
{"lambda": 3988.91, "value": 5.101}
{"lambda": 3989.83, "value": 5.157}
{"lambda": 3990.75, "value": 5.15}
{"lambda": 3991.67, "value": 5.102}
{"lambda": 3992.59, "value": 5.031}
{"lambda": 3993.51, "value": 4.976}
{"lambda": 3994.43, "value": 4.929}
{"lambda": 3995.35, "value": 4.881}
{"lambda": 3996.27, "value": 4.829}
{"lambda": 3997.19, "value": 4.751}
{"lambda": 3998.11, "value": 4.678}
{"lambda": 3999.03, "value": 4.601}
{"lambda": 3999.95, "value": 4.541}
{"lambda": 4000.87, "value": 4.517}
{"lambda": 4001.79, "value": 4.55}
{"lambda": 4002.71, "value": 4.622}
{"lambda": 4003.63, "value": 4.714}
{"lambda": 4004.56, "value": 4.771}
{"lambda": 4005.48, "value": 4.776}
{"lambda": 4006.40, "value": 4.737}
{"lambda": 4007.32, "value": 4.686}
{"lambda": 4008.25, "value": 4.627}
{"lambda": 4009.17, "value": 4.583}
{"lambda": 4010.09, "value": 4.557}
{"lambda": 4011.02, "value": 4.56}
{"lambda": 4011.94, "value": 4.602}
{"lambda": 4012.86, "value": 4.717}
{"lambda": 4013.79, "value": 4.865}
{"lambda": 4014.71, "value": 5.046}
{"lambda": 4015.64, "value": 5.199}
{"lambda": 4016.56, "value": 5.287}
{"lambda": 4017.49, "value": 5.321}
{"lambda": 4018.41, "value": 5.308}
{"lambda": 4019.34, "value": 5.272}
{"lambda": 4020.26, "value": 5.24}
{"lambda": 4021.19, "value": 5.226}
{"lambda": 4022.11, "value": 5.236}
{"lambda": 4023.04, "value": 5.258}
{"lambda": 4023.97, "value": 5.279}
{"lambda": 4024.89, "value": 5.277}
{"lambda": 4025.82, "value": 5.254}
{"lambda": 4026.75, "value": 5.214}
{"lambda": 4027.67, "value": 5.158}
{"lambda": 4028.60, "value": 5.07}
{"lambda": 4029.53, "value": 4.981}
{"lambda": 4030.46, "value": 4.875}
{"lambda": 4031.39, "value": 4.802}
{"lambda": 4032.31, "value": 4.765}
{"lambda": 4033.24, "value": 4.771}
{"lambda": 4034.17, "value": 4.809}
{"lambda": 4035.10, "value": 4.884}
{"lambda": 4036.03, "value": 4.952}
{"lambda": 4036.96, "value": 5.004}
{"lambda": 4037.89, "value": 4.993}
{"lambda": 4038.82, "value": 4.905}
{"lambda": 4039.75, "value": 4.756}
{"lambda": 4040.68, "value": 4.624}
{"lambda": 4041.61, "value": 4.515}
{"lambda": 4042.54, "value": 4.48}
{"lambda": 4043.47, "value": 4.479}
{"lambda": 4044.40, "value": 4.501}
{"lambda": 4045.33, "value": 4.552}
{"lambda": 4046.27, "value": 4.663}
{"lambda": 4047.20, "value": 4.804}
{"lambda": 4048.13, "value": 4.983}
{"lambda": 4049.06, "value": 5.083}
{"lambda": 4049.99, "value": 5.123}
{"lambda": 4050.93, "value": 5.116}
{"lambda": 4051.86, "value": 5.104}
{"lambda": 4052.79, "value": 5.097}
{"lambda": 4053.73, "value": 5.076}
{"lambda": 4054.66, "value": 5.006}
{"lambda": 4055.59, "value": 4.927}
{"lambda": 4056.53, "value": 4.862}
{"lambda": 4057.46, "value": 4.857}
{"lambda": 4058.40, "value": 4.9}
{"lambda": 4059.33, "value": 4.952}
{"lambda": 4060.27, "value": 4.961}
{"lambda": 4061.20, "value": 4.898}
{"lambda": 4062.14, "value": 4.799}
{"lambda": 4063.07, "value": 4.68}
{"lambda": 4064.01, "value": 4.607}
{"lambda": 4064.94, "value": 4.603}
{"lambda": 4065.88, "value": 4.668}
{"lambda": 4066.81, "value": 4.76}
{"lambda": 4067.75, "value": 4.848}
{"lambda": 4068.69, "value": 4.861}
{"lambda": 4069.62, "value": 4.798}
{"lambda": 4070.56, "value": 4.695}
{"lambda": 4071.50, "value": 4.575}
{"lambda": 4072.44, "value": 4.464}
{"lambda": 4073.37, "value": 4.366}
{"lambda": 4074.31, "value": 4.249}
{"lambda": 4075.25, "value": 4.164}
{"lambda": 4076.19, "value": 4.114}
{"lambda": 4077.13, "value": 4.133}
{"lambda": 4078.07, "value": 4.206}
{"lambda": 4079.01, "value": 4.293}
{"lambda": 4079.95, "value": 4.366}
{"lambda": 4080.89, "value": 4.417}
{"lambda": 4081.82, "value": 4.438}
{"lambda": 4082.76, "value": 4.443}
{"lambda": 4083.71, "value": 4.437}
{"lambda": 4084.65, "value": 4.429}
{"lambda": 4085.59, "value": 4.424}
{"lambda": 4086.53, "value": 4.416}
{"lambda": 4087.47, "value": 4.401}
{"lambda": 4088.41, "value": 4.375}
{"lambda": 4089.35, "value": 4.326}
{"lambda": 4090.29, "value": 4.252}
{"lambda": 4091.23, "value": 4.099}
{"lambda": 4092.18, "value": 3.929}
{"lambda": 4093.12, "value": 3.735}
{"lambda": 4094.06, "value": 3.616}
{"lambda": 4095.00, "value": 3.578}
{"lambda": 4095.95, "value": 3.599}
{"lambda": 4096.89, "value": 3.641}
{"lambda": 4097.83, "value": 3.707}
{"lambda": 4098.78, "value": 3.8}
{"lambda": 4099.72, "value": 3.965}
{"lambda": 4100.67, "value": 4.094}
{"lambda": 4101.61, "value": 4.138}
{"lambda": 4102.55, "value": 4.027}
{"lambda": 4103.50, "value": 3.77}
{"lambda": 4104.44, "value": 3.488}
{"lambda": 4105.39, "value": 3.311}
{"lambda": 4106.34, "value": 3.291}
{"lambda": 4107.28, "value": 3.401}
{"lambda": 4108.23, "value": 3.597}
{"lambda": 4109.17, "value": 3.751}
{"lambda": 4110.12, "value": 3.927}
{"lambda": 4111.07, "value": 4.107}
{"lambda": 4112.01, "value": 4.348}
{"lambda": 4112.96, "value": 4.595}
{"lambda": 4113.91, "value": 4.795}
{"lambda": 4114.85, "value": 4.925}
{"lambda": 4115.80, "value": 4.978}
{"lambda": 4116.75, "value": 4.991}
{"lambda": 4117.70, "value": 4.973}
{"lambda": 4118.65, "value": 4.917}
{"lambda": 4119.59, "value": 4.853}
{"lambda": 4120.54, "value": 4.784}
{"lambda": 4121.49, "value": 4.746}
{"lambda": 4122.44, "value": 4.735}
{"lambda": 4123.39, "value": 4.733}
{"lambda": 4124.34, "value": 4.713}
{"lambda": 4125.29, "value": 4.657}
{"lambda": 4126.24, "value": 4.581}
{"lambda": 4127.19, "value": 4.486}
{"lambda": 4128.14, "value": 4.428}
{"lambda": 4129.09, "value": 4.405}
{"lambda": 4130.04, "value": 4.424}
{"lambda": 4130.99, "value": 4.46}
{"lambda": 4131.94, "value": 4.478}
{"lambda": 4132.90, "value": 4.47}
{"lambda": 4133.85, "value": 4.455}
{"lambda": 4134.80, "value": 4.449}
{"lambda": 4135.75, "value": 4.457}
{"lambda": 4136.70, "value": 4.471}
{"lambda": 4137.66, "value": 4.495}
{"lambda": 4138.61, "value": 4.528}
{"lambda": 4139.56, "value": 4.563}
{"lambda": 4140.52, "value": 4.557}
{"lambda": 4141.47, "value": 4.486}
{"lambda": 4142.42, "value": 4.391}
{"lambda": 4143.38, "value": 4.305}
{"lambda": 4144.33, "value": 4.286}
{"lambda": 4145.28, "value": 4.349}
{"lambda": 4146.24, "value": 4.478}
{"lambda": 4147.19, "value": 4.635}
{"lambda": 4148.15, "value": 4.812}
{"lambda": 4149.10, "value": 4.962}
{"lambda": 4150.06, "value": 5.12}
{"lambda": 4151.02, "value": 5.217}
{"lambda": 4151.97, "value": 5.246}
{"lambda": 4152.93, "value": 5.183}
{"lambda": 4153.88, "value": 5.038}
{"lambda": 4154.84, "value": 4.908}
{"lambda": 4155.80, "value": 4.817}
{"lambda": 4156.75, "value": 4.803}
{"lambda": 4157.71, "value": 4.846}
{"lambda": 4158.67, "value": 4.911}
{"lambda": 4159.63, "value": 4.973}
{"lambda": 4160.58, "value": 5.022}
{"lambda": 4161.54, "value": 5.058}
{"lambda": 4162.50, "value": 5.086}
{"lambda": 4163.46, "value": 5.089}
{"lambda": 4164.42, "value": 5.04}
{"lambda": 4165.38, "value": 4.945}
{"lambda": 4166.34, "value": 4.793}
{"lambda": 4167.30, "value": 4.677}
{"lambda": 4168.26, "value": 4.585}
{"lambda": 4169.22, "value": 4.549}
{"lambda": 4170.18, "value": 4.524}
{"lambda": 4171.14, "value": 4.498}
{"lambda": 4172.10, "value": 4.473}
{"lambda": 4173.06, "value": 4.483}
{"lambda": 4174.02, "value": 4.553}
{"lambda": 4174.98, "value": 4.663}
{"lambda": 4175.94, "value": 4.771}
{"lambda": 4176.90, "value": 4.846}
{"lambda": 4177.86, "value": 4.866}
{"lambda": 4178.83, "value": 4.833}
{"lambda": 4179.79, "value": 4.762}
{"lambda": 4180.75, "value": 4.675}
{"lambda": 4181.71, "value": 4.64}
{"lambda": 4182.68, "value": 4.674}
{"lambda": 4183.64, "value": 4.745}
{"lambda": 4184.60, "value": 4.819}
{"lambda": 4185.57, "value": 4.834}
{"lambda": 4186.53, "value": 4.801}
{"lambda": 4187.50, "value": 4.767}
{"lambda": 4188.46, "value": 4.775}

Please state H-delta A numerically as 4.4 A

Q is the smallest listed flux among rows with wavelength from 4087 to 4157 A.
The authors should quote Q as 3.291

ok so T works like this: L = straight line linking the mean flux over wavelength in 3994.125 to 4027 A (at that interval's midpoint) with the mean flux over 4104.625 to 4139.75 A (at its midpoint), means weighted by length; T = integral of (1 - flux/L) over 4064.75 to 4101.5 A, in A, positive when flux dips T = 2.71 A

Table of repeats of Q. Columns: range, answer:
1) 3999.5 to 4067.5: 4.479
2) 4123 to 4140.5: 4.405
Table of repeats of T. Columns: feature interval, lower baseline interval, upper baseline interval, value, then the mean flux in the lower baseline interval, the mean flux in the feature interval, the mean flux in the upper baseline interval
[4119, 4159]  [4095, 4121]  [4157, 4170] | -1.0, 4.13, 4.66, 4.88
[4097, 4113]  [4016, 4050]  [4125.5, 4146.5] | 2.7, 4.96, 3.82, 4.46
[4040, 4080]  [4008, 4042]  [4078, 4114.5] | -1.6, 4.97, 4.7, 4.04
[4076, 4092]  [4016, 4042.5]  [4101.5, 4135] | 1.0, 5.03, 4.32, 4.37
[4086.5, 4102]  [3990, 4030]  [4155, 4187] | 2.8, 4.93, 3.97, 4.78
